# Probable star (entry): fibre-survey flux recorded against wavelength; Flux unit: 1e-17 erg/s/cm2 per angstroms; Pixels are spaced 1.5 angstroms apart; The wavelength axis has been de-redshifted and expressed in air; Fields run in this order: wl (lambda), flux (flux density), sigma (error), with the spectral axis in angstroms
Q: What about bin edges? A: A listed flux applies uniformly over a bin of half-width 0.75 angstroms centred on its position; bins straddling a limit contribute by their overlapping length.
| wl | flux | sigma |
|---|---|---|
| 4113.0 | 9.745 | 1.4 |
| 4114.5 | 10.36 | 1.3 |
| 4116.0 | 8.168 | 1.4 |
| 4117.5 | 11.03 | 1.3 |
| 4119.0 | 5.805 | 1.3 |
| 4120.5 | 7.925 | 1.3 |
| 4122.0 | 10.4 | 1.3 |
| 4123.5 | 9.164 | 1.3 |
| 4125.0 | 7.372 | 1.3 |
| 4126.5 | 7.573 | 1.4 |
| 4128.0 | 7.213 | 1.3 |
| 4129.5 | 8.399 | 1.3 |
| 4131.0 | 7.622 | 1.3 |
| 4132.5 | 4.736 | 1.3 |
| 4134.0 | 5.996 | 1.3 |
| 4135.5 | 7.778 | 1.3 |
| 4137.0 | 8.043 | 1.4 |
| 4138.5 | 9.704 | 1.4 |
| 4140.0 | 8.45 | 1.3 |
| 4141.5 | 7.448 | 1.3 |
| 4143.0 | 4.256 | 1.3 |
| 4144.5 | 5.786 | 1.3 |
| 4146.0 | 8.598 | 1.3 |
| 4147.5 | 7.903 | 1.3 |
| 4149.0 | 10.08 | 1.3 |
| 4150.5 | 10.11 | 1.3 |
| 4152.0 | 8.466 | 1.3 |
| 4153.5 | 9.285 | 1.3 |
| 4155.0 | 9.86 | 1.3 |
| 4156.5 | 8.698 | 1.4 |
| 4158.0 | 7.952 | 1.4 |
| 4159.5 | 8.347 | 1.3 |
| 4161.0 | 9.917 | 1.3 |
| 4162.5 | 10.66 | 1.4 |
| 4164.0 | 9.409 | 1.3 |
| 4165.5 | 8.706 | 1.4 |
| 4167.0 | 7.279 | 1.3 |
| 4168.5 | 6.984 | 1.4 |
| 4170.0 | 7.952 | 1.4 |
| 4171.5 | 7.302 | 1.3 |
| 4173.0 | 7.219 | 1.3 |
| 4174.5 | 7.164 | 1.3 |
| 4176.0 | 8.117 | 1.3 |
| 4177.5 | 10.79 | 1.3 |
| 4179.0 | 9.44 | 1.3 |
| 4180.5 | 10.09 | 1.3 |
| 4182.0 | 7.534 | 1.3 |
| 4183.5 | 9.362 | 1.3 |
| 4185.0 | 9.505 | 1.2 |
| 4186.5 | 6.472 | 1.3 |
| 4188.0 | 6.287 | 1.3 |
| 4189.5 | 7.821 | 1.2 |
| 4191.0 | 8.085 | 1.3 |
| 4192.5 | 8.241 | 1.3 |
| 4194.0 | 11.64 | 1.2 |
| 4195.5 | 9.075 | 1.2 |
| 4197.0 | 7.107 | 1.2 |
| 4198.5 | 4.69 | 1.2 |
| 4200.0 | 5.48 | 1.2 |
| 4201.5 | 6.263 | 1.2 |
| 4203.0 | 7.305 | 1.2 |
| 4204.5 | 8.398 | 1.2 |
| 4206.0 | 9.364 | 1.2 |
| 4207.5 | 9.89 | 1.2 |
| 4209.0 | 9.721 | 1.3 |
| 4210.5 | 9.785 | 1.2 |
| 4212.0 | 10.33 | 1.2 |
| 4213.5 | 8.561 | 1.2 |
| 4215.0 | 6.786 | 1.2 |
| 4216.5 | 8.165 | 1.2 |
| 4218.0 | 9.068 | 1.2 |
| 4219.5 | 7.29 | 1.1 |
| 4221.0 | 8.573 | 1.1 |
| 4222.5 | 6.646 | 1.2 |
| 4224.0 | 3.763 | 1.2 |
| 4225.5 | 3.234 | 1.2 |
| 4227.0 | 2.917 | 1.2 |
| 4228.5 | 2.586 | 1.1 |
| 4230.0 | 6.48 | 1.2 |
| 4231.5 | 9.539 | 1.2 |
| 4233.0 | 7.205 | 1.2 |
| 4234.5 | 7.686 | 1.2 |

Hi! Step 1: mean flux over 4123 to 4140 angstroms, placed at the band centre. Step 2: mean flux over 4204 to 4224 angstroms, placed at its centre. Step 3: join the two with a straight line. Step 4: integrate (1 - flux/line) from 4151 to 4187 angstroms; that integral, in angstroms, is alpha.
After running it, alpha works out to -2.8 angstroms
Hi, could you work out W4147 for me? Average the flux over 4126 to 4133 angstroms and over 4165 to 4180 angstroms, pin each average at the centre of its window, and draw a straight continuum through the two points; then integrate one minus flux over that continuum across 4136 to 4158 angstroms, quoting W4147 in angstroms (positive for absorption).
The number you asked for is -2.2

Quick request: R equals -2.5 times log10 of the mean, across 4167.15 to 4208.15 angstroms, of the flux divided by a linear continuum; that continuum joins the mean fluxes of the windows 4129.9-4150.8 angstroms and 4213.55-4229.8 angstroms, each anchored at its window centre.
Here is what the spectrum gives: -0.20 mag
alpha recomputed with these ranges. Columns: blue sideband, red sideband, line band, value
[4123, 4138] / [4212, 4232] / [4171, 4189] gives -3.50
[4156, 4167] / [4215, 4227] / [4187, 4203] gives 0.26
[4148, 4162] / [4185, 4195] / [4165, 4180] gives 1.00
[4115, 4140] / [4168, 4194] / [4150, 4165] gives -2.06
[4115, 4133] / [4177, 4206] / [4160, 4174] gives -0.50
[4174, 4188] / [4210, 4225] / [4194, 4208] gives 0.81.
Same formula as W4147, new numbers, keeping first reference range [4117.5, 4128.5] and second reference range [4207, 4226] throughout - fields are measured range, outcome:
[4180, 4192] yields -0.22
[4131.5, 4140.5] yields 0.76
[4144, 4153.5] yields -0.65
